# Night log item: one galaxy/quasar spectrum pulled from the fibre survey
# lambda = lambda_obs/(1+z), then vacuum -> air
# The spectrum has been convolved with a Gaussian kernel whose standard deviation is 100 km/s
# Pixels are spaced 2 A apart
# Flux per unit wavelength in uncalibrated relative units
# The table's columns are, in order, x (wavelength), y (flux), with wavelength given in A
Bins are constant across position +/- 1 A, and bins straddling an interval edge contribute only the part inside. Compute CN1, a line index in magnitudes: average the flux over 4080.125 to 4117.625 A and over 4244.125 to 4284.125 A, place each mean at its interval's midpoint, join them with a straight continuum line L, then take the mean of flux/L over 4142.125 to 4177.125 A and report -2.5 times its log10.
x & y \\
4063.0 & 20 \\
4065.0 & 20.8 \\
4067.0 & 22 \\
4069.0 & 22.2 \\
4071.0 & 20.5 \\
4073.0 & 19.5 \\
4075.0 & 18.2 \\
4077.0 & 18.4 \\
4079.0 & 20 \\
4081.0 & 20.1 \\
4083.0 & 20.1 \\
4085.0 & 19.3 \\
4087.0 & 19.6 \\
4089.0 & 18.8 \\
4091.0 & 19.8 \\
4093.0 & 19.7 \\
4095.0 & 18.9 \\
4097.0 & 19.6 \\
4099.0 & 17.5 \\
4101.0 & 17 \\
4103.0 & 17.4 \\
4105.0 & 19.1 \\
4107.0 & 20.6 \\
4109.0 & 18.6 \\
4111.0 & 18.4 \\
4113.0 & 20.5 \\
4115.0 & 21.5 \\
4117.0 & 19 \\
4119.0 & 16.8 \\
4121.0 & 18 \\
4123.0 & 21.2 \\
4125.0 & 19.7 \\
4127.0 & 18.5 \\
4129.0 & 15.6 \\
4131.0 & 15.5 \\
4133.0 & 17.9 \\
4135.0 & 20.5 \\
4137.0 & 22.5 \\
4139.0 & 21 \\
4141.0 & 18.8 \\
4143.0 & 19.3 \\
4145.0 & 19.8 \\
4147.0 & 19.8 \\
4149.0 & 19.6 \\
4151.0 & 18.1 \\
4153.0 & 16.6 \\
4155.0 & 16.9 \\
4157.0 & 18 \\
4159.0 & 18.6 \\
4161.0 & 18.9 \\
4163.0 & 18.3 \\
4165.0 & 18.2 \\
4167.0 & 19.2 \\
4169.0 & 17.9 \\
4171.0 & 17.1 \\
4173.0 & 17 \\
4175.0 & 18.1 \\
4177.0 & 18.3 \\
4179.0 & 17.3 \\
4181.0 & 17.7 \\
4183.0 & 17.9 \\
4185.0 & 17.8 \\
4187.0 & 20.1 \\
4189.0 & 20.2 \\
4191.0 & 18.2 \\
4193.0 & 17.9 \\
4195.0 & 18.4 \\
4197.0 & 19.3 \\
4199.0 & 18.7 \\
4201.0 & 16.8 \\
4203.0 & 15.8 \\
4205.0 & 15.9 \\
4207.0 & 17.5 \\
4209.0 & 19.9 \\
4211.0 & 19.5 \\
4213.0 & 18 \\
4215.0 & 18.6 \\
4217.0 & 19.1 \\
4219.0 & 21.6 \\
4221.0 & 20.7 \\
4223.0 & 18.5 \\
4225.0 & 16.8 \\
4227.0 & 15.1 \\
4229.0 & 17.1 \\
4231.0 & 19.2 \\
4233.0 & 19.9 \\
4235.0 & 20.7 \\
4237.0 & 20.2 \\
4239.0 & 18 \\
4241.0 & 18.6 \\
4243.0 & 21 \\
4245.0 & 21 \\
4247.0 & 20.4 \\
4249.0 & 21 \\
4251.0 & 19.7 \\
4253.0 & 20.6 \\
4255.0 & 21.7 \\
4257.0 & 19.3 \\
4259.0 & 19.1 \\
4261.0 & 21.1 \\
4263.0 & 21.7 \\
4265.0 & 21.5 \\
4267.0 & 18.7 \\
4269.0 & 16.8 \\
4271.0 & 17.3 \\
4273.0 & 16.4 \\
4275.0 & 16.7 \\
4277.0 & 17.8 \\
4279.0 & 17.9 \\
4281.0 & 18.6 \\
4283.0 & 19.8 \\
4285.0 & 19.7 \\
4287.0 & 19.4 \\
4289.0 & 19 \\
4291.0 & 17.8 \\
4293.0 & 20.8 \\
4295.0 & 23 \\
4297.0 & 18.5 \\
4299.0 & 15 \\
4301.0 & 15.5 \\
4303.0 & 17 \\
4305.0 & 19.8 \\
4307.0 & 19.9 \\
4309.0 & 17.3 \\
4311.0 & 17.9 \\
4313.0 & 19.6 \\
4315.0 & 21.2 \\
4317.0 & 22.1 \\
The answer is 0.06 mag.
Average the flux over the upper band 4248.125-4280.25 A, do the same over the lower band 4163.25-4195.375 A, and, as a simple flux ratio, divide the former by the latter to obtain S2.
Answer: 1.05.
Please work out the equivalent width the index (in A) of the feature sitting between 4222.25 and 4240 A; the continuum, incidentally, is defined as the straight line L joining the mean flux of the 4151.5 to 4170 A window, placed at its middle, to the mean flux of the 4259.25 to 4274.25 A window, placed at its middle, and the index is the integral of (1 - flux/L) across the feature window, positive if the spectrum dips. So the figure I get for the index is 0.3 A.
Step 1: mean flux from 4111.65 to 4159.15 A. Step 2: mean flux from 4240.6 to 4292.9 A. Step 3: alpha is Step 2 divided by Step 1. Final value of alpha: 1.0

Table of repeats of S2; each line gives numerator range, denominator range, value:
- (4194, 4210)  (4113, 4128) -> 0.92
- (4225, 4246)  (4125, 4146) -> 1.00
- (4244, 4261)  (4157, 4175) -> 1.12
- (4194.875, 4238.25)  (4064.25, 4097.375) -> 0.93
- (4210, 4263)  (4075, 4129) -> 1.02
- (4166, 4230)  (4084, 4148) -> 0.95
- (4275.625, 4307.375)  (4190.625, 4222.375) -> 1.01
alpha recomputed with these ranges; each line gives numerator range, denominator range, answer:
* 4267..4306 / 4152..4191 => 1.01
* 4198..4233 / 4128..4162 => 0.98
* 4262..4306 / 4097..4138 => 0.99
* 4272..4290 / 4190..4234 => 1.00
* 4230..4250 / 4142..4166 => 1.08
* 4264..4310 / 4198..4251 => 0.98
